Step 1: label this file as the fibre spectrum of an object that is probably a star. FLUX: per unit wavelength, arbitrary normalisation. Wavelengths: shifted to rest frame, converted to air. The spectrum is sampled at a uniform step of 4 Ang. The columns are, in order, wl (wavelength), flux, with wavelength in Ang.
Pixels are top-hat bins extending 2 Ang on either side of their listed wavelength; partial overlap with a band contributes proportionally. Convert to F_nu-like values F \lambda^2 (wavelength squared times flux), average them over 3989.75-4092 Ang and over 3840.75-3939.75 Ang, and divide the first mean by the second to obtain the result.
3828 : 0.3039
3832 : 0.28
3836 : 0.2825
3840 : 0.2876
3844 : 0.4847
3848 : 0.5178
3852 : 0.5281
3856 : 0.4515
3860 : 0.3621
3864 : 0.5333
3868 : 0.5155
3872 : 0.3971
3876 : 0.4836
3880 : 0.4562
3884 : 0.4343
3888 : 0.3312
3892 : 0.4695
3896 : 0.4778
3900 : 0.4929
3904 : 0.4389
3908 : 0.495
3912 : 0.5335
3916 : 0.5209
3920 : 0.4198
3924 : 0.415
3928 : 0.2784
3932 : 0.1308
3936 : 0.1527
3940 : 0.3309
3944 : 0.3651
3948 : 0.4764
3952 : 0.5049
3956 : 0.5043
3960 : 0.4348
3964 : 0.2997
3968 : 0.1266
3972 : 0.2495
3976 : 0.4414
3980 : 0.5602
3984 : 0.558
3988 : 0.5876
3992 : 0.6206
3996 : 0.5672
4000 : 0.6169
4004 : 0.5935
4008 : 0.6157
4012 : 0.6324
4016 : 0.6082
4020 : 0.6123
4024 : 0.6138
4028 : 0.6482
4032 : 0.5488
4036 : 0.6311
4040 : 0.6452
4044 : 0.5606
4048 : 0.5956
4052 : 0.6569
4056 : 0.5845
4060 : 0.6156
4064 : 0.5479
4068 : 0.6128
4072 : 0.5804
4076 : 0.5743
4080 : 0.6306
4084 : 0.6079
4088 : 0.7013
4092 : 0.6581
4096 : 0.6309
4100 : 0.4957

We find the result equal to 1.55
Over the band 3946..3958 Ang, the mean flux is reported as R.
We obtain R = 0.495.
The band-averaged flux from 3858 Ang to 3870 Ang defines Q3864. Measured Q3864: 0.47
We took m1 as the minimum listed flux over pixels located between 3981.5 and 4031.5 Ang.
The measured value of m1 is 0.558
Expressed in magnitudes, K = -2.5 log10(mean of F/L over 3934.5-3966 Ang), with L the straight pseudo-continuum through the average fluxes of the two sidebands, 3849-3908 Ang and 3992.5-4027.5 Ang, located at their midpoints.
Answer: 0.36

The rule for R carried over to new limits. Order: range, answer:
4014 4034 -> 0.606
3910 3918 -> 0.527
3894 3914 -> 0.488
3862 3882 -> 0.477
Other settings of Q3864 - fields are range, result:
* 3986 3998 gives 0.592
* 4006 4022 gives 0.617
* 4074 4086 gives 0.604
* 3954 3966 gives 0.413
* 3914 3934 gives 0.353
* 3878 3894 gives 0.423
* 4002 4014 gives 0.614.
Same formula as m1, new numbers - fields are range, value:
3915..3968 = 0.1266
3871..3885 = 0.3971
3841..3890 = 0.3312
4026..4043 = 0.5488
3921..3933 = 0.1308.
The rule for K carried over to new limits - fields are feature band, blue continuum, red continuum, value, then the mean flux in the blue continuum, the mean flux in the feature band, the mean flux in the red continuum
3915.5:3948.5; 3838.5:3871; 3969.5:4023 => 0.48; 0.461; 0.329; 0.556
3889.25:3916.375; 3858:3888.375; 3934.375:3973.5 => -0.18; 0.445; 0.484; 0.348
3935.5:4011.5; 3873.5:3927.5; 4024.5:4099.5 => 0.14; 0.454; 0.462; 0.61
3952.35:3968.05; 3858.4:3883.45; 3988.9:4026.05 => 0.40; 0.458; 0.385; 0.608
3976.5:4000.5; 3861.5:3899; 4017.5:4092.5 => -0.04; 0.455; 0.574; 0.611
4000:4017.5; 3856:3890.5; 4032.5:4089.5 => -0.10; 0.44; 0.613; 0.608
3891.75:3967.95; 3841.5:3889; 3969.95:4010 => 0.24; 0.459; 0.399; 0.541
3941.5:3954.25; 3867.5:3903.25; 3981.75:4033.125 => 0.18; 0.448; 0.445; 0.602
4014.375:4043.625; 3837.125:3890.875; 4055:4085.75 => -0.09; 0.443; 0.612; 0.594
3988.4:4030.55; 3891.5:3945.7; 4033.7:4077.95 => -0.16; 0.392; 0.611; 0.6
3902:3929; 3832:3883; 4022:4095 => 0.08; 0.435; 0.449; 0.612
